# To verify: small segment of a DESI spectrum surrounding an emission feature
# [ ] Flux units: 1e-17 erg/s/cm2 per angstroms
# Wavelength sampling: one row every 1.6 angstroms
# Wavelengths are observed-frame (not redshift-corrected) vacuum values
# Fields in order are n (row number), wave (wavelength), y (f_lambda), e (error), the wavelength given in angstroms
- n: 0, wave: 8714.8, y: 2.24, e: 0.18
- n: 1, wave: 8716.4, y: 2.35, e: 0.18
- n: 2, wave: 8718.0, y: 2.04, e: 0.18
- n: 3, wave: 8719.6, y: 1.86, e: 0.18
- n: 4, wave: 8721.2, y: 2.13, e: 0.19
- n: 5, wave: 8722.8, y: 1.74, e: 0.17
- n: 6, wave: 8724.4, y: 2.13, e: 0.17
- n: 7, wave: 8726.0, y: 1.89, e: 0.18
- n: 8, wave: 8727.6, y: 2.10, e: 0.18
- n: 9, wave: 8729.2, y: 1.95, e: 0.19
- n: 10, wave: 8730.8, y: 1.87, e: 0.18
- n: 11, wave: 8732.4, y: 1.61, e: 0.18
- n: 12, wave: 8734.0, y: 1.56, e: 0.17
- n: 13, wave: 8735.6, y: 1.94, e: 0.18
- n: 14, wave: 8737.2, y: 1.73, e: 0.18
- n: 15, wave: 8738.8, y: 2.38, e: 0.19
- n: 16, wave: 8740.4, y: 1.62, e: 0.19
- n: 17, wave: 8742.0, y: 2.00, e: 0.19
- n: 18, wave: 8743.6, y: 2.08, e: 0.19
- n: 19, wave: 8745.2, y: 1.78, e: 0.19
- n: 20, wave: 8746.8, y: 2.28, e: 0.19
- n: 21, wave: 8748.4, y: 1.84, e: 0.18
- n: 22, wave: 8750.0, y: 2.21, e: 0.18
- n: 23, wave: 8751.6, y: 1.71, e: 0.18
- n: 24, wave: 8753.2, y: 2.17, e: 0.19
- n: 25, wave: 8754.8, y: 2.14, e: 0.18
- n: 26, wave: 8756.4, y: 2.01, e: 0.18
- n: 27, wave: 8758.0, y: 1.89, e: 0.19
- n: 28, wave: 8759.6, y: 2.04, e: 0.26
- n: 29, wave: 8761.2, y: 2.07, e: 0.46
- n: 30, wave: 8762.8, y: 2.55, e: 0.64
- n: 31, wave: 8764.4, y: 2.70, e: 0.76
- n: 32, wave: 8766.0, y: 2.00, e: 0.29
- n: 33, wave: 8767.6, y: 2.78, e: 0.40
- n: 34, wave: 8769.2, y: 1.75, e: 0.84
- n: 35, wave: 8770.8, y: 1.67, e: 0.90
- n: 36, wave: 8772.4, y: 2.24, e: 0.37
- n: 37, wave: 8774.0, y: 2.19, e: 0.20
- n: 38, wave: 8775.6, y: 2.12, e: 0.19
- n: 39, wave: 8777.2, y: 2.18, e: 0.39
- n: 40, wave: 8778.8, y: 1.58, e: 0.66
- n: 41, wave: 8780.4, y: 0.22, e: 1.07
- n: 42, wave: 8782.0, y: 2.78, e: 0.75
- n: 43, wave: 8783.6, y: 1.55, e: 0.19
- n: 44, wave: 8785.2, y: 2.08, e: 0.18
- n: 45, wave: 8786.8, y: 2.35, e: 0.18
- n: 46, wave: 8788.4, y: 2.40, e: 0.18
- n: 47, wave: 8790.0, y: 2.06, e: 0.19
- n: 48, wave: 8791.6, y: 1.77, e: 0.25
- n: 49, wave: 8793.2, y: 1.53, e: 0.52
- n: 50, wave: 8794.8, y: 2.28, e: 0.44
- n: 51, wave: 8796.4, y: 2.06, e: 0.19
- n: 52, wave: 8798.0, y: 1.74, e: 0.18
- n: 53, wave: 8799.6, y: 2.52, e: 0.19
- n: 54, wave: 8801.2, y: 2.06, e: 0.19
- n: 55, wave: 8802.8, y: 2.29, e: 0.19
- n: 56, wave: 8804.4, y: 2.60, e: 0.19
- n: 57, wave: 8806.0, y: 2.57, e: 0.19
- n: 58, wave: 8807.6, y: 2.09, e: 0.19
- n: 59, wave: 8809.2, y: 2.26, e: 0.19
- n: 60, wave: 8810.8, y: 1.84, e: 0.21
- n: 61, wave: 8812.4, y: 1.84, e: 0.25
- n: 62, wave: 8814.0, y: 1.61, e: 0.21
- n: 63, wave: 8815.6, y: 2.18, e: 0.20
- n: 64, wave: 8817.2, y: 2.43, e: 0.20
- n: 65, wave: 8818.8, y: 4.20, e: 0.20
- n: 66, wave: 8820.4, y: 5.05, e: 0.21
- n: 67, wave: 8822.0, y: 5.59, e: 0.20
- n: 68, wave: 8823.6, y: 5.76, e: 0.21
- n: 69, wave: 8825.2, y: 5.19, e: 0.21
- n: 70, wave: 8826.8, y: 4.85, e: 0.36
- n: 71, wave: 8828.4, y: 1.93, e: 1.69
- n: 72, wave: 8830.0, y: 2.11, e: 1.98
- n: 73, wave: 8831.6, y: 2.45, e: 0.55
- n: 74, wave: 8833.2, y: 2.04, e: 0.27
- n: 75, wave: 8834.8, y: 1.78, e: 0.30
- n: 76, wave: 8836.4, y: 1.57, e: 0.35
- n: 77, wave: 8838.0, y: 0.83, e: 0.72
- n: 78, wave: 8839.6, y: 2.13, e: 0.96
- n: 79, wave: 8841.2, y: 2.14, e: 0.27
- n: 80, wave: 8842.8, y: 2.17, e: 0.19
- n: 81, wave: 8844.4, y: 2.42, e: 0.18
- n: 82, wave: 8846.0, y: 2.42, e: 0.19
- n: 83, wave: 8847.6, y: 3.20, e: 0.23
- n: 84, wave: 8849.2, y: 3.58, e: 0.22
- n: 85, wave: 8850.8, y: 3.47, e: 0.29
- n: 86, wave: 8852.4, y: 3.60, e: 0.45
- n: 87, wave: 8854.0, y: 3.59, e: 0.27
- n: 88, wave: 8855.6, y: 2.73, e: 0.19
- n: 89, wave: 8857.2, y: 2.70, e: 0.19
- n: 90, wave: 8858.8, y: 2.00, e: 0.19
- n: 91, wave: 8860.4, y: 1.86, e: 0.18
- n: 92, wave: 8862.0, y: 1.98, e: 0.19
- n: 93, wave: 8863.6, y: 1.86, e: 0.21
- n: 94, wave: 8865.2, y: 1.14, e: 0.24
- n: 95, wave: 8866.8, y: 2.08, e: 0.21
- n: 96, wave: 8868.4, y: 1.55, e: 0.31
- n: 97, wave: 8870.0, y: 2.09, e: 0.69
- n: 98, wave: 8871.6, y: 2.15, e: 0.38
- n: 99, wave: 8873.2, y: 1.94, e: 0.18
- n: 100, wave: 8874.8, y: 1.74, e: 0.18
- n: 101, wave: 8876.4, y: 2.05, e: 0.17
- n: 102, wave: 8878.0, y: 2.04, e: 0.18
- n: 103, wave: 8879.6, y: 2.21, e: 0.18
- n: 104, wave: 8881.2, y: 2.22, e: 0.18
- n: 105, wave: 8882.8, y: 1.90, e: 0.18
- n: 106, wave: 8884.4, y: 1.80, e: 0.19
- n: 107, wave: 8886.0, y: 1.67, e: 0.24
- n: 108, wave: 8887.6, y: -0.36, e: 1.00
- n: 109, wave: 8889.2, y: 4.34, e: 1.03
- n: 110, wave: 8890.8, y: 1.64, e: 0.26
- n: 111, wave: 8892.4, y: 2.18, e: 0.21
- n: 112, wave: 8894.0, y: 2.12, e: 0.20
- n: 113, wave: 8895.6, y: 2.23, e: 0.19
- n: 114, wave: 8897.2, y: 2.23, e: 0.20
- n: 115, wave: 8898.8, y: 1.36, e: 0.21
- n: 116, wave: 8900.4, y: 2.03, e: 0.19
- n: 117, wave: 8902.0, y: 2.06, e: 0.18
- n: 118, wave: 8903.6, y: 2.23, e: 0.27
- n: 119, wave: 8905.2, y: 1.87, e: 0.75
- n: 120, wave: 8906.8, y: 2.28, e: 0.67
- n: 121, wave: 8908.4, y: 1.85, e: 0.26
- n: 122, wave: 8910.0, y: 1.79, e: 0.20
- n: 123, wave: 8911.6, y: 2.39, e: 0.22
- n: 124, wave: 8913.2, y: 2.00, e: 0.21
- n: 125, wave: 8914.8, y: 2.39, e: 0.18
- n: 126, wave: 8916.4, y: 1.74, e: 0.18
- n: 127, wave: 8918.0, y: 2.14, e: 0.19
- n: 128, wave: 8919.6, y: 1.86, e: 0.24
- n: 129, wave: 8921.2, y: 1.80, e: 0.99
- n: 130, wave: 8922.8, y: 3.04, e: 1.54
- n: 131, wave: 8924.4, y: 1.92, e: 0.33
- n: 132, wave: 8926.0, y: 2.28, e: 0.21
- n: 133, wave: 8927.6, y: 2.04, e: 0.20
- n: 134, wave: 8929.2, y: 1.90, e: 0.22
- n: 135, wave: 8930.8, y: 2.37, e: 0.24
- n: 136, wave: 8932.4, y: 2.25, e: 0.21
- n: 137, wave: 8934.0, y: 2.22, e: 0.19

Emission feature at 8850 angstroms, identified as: [N II] 6583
